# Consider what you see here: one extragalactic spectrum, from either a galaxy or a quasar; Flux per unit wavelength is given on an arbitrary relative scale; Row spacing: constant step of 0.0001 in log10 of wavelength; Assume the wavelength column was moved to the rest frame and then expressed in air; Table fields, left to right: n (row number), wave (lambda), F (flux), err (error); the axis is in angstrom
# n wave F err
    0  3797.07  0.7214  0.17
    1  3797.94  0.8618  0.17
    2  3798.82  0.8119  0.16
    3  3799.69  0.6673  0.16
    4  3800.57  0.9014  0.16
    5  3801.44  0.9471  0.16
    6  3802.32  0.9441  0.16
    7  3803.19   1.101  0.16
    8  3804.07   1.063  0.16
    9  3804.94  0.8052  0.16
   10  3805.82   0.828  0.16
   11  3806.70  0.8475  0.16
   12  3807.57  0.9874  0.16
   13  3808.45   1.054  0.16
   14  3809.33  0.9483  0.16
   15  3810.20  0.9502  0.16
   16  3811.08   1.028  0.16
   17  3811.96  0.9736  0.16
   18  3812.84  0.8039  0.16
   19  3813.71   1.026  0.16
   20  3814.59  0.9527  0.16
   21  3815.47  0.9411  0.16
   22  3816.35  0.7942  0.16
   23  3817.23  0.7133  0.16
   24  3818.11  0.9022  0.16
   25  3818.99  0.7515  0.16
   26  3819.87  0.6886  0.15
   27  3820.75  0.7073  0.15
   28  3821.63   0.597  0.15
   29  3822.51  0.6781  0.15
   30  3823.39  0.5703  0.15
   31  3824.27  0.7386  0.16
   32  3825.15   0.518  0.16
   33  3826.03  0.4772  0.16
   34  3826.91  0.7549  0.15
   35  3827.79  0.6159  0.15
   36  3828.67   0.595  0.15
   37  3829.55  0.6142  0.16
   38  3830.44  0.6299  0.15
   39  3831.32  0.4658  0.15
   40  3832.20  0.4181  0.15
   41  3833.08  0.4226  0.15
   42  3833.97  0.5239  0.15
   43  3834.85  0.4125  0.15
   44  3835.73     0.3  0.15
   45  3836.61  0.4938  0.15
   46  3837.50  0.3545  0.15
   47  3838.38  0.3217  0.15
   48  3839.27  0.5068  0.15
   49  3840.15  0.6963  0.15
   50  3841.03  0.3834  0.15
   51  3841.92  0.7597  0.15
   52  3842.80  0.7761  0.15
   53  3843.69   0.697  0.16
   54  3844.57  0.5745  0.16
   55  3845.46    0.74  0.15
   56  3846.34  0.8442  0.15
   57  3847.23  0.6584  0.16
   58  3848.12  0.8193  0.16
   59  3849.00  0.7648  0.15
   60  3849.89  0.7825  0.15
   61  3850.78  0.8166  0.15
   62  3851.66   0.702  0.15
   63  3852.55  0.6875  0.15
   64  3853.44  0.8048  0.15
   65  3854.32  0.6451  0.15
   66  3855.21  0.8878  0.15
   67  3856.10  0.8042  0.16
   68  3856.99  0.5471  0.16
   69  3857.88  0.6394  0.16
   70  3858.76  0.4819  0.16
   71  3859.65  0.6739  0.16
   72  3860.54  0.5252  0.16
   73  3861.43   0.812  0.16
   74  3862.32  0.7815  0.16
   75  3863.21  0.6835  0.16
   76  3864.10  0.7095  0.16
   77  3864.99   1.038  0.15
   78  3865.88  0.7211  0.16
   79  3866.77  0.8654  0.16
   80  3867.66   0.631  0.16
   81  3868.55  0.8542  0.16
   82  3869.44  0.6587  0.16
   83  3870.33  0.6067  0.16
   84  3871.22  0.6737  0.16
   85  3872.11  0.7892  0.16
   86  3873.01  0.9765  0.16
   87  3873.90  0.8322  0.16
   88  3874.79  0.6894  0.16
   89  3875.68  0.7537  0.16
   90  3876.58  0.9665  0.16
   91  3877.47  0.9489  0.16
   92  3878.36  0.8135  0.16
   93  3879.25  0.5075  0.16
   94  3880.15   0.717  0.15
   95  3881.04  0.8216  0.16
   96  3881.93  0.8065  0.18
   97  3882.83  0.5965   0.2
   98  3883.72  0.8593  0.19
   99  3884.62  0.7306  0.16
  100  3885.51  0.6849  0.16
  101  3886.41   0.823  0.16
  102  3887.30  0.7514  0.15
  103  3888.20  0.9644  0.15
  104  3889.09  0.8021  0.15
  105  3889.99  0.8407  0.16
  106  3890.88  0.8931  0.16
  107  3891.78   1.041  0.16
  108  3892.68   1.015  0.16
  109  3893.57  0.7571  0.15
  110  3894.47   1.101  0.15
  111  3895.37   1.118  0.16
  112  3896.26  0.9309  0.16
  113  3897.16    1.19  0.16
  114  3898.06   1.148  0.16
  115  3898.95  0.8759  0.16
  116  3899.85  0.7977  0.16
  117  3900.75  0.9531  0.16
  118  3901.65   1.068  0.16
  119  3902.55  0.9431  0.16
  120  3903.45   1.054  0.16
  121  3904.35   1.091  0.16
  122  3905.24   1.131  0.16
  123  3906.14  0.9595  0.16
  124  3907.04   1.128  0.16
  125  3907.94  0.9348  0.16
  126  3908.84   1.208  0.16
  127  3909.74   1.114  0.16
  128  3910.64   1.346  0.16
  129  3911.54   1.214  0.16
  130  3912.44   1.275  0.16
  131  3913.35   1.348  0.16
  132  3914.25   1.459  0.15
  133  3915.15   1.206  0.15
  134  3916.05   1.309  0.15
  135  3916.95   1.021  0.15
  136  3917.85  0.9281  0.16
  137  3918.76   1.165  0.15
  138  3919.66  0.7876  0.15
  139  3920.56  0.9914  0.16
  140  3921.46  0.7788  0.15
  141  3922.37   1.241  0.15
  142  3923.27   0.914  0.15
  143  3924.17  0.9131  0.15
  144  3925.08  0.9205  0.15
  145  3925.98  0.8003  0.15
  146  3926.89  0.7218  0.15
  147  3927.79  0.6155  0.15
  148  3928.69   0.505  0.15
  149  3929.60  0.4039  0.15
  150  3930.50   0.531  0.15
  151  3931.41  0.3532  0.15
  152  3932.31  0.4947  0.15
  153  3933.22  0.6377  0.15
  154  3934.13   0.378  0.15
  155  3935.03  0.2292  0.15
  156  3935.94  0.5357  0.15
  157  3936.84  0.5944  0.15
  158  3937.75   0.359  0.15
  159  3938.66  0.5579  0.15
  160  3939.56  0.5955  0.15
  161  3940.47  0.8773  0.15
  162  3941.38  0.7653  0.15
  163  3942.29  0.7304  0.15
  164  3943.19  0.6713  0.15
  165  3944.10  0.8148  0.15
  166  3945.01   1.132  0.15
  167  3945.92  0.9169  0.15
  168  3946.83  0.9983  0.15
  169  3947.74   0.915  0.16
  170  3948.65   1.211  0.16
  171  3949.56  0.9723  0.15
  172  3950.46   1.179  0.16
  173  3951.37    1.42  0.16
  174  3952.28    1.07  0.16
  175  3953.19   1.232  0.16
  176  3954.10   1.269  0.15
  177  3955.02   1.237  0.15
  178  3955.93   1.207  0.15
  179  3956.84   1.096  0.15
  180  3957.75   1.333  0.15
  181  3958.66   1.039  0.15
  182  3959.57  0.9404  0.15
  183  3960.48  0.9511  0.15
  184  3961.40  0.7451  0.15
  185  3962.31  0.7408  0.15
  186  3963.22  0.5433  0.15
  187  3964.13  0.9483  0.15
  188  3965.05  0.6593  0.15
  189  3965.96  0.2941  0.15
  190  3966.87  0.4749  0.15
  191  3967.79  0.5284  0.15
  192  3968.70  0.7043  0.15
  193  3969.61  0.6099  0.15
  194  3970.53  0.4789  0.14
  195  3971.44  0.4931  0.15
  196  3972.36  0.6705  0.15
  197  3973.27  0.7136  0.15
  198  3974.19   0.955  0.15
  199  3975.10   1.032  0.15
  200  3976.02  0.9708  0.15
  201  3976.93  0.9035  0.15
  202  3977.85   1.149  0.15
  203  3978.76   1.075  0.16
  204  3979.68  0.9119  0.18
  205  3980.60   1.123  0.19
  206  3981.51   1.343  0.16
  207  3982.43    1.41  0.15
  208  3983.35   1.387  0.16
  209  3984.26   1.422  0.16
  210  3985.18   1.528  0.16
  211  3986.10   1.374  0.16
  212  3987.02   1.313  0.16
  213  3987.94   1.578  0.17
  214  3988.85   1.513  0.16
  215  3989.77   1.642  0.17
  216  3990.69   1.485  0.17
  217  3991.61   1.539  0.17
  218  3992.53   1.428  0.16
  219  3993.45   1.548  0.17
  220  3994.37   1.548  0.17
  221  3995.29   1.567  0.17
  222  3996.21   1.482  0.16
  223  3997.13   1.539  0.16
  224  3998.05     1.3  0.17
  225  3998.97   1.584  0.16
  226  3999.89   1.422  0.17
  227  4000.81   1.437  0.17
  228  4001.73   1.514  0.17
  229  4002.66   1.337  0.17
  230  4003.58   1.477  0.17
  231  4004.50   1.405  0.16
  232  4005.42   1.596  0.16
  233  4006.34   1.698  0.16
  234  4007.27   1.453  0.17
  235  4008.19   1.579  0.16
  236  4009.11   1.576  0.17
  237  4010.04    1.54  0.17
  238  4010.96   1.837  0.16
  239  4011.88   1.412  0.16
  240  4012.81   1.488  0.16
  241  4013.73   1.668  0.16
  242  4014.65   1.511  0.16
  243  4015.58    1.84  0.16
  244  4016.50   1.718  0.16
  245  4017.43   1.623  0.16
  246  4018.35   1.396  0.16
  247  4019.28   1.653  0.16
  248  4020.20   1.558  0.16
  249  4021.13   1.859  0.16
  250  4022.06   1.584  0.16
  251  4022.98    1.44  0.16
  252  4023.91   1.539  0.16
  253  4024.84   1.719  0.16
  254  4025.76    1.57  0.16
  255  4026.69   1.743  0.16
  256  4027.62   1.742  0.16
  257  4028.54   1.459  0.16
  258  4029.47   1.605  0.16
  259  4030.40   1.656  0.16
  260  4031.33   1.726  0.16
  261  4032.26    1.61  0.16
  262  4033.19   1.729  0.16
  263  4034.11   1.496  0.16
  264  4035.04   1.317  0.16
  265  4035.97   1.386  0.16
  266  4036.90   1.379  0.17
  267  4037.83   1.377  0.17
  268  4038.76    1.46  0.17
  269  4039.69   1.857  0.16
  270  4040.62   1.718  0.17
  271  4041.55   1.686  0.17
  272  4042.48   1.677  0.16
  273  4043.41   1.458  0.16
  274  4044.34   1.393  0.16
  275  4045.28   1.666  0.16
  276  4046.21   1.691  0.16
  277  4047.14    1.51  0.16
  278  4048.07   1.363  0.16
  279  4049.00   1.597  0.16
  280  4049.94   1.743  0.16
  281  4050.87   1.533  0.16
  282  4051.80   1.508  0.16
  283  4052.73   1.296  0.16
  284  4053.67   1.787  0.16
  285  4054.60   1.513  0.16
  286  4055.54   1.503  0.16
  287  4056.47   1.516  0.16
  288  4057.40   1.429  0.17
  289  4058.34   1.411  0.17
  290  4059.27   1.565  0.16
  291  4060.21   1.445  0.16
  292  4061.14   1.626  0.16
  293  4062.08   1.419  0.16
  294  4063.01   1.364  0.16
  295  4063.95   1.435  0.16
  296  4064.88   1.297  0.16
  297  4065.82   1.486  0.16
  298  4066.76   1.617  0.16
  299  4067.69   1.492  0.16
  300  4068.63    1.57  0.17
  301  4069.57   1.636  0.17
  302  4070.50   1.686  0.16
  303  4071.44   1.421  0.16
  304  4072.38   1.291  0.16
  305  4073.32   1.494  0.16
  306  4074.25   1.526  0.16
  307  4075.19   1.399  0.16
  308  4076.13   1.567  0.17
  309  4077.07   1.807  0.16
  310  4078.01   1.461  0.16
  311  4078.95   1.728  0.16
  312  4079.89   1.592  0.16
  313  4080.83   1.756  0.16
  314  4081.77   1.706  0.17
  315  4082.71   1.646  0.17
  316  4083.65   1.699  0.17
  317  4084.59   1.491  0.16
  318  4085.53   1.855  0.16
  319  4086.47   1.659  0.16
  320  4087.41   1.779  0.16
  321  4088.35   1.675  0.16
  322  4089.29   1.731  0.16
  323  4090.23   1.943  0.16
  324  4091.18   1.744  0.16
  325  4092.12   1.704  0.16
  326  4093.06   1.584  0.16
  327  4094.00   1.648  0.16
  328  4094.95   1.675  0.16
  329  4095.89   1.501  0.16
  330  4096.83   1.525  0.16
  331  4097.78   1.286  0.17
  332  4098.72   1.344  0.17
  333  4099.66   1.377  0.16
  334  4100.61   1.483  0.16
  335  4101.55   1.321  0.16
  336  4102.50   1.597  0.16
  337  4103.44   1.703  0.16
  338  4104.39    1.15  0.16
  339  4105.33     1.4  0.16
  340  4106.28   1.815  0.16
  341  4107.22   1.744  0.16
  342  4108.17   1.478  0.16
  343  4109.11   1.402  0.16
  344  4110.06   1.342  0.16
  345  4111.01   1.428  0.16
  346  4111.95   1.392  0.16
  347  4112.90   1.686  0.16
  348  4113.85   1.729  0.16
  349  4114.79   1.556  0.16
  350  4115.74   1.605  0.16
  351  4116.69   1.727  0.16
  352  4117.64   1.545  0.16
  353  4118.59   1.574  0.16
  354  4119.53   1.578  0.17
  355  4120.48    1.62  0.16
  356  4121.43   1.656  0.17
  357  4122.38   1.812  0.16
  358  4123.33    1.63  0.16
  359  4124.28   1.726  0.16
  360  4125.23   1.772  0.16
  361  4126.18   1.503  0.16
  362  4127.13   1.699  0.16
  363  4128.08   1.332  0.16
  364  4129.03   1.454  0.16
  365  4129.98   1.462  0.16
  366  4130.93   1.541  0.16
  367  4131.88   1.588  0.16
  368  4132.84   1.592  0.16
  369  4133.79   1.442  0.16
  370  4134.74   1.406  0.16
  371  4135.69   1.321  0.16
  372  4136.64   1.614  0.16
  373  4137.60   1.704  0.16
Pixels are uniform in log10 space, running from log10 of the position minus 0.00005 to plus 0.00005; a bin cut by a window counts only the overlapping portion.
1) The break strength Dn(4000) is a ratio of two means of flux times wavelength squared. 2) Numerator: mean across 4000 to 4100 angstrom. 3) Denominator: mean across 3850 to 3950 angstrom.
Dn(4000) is 2.01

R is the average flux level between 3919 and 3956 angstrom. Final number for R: 0.815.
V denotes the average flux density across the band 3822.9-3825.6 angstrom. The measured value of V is 0.61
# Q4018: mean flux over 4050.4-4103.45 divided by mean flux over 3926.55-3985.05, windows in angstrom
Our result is 1.8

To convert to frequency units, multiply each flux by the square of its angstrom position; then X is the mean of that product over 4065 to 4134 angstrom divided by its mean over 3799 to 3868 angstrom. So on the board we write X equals 2.5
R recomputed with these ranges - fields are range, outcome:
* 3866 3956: 0.89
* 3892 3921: 1.08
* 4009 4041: 1.59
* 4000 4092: 1.57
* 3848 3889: 0.753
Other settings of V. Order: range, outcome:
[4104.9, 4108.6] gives 1.61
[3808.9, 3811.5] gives 0.977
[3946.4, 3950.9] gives 1.06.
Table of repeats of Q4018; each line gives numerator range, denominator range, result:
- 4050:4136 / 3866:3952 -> 1.78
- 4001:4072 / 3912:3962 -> 1.74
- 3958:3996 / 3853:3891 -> 1.40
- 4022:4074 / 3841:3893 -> 2.03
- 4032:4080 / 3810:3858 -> 2.26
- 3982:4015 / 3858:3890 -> 1.98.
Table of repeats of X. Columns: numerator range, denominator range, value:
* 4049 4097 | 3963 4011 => 1.35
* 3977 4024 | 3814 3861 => 2.50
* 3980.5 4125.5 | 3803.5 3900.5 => 2.28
